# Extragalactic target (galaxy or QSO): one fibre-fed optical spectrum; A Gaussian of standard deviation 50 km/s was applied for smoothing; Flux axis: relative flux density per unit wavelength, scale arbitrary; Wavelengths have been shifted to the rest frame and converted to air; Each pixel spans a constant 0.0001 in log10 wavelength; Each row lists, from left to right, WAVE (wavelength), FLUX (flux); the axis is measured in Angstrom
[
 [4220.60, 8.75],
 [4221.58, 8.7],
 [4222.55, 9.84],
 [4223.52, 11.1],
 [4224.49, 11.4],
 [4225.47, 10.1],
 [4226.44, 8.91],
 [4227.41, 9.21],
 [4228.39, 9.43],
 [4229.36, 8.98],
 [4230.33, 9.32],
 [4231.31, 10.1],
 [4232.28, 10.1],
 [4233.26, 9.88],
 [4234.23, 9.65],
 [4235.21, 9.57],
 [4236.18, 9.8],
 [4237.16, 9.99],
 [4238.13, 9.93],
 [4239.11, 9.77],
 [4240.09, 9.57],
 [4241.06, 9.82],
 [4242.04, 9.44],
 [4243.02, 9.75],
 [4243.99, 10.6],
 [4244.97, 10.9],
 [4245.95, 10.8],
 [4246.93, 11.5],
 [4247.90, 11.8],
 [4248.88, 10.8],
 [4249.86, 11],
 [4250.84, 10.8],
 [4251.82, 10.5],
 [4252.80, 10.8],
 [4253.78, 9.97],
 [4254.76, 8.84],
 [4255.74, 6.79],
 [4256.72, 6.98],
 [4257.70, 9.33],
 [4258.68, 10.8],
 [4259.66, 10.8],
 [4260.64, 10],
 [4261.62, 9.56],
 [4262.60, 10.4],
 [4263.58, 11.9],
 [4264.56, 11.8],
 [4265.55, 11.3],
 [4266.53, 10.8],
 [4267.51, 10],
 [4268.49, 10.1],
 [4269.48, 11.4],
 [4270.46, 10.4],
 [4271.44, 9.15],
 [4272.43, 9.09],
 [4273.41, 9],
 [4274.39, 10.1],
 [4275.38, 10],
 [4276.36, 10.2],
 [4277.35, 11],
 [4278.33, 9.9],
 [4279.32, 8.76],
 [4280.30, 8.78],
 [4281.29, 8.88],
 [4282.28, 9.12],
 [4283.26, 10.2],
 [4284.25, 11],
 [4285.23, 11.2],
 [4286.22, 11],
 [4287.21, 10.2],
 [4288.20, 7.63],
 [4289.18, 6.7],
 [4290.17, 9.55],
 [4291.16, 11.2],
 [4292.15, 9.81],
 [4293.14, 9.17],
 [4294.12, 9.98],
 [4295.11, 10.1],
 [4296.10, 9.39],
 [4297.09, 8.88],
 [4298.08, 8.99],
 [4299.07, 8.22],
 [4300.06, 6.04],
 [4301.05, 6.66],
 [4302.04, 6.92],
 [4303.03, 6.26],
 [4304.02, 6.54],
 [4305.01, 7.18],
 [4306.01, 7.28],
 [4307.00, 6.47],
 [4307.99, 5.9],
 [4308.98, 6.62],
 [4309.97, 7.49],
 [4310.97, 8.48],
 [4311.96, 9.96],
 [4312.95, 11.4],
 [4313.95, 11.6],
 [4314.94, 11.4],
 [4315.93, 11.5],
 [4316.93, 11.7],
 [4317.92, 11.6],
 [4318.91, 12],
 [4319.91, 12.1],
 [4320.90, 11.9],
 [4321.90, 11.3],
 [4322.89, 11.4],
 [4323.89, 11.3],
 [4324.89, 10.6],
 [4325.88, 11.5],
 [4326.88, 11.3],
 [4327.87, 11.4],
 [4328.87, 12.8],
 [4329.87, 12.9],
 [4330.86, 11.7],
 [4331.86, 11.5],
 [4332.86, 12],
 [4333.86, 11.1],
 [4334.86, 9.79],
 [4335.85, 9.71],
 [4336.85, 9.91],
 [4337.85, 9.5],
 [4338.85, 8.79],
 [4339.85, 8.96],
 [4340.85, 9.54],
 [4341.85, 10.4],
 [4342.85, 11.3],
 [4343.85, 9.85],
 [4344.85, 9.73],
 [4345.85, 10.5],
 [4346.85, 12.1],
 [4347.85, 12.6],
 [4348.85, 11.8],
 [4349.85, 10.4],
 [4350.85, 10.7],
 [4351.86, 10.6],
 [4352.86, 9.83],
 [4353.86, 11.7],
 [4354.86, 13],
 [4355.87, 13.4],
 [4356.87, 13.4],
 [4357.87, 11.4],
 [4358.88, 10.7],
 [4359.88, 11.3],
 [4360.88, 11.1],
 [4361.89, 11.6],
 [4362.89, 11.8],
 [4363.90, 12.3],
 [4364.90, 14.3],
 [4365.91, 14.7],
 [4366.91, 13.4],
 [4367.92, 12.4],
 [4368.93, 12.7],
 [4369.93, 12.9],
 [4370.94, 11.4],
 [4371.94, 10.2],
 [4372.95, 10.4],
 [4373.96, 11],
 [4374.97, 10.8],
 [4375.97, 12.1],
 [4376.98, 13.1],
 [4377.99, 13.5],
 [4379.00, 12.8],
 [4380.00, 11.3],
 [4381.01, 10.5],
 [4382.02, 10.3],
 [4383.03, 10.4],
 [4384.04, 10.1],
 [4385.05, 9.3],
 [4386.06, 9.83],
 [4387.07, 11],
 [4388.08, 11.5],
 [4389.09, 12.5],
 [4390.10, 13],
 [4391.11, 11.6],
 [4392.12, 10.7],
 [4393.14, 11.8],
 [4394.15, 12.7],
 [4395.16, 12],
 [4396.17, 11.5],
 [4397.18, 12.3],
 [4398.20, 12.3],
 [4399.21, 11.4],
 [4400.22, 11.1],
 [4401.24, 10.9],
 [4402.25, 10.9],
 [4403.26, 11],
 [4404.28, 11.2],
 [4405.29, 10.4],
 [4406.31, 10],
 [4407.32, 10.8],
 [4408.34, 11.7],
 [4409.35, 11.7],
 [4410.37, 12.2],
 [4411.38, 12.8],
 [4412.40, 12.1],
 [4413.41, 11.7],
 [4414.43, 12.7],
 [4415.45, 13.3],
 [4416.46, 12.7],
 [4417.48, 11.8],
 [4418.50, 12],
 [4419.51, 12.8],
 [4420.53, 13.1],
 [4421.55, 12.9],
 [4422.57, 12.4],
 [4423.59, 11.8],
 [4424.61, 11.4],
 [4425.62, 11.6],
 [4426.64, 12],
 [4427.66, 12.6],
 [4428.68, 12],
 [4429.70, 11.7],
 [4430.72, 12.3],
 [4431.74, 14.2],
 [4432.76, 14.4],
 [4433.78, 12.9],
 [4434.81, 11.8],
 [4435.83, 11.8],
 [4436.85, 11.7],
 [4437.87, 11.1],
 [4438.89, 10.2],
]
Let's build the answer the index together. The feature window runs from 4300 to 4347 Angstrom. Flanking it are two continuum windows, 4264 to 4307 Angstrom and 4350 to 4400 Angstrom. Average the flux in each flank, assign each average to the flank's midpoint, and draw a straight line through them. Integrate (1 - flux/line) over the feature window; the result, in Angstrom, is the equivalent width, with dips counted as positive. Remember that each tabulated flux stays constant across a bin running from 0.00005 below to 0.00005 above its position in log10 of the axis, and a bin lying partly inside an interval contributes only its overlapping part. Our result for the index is 1.61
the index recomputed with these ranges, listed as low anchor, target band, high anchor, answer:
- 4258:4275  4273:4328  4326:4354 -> 5.4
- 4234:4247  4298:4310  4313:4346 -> 4.3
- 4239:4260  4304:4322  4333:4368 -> 1.9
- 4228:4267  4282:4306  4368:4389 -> 3.9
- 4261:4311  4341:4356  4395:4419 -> -0.9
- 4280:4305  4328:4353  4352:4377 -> 0.4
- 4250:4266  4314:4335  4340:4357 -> -1.4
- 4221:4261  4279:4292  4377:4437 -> 1.1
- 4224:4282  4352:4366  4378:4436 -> -1.0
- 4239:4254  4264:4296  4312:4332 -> 3.1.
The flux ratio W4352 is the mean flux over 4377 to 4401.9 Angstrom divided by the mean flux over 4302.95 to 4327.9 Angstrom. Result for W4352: 1.2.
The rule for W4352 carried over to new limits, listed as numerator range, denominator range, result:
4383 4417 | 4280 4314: 1.33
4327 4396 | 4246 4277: 1.12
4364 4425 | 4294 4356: 1.17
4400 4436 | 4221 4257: 1.21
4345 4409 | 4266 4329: 1.20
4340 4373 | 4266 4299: 1.19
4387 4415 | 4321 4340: 1.06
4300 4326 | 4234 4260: 0.94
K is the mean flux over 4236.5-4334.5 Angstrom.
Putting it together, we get 9.94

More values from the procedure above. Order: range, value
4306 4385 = 11.1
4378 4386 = 10.8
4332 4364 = 11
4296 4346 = 9.83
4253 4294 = 9.83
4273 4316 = 8.99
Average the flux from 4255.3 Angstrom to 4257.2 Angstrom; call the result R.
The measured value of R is 6.89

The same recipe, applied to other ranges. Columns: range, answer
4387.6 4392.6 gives 11.9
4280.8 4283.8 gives 9.42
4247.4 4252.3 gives 11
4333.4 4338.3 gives 10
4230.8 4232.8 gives 10.1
